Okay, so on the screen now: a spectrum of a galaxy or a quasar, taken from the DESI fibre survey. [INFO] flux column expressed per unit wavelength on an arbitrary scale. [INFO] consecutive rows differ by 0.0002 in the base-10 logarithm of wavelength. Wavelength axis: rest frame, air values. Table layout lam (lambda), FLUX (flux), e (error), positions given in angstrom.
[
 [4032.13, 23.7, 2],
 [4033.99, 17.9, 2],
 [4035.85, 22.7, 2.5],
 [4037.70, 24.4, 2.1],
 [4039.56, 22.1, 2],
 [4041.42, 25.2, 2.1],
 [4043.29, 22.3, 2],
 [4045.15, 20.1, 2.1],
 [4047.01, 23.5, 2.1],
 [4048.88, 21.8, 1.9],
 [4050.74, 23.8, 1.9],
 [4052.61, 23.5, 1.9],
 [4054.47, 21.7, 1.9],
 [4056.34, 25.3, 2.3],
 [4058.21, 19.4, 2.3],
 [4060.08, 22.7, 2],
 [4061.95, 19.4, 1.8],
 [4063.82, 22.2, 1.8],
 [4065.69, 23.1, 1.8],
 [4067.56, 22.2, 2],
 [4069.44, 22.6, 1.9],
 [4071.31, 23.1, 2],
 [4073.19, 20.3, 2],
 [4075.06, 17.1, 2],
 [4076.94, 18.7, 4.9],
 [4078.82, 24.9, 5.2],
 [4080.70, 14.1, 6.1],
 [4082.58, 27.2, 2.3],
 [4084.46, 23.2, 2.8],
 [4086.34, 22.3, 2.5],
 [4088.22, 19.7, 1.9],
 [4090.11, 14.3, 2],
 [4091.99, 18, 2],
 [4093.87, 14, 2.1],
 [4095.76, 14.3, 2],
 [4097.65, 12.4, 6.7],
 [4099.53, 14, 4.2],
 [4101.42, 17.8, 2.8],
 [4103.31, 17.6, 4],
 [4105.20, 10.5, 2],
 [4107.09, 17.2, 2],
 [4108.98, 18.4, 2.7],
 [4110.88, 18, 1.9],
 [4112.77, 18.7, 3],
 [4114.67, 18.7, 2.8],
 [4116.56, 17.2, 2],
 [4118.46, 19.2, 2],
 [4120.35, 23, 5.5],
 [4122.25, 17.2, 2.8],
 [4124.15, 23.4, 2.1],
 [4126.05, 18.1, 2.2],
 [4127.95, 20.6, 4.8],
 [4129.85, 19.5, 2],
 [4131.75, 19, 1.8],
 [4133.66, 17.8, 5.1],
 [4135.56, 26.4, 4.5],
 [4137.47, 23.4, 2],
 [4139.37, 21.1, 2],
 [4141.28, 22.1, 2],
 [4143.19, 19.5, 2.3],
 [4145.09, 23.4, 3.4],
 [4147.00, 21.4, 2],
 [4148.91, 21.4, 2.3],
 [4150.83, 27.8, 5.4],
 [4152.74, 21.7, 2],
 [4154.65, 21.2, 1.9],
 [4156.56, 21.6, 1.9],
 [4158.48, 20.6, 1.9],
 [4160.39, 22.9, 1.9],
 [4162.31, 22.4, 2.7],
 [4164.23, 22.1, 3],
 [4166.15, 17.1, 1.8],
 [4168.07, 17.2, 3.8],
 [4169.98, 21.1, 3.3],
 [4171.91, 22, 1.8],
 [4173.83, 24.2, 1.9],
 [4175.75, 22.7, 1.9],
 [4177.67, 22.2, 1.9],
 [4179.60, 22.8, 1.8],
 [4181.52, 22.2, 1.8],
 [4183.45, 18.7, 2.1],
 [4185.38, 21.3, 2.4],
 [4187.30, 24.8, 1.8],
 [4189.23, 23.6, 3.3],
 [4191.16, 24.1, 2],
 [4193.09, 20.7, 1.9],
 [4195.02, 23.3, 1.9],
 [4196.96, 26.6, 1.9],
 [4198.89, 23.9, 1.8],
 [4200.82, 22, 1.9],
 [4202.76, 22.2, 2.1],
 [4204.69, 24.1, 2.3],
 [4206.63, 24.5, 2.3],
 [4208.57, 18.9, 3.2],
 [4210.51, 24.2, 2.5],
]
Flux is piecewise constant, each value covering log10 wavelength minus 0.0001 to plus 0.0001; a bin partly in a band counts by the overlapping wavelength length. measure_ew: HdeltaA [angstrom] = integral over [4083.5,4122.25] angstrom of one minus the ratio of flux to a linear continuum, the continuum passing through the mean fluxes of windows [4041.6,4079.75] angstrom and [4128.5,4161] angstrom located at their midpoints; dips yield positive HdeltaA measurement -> 7.9 angstrom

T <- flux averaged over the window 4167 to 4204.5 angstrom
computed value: 22.4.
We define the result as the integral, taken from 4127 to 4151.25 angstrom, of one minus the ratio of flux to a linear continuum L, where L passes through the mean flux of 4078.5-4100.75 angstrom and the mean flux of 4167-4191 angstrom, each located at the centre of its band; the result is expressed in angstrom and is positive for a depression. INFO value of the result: -1.8 angstrom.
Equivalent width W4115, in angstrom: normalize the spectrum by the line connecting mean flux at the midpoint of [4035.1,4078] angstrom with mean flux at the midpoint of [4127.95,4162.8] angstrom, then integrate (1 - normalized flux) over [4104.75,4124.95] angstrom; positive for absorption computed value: 3.2 angstrom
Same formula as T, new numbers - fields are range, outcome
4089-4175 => 19.6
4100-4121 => 17.7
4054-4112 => 19.2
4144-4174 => 21.7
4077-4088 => 21.9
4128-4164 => 21.8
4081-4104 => 17.8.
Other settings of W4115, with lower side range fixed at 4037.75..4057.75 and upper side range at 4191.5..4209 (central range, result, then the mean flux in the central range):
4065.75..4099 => 5.2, 19.3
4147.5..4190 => 2.1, 21.9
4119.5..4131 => 1.4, 20.3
